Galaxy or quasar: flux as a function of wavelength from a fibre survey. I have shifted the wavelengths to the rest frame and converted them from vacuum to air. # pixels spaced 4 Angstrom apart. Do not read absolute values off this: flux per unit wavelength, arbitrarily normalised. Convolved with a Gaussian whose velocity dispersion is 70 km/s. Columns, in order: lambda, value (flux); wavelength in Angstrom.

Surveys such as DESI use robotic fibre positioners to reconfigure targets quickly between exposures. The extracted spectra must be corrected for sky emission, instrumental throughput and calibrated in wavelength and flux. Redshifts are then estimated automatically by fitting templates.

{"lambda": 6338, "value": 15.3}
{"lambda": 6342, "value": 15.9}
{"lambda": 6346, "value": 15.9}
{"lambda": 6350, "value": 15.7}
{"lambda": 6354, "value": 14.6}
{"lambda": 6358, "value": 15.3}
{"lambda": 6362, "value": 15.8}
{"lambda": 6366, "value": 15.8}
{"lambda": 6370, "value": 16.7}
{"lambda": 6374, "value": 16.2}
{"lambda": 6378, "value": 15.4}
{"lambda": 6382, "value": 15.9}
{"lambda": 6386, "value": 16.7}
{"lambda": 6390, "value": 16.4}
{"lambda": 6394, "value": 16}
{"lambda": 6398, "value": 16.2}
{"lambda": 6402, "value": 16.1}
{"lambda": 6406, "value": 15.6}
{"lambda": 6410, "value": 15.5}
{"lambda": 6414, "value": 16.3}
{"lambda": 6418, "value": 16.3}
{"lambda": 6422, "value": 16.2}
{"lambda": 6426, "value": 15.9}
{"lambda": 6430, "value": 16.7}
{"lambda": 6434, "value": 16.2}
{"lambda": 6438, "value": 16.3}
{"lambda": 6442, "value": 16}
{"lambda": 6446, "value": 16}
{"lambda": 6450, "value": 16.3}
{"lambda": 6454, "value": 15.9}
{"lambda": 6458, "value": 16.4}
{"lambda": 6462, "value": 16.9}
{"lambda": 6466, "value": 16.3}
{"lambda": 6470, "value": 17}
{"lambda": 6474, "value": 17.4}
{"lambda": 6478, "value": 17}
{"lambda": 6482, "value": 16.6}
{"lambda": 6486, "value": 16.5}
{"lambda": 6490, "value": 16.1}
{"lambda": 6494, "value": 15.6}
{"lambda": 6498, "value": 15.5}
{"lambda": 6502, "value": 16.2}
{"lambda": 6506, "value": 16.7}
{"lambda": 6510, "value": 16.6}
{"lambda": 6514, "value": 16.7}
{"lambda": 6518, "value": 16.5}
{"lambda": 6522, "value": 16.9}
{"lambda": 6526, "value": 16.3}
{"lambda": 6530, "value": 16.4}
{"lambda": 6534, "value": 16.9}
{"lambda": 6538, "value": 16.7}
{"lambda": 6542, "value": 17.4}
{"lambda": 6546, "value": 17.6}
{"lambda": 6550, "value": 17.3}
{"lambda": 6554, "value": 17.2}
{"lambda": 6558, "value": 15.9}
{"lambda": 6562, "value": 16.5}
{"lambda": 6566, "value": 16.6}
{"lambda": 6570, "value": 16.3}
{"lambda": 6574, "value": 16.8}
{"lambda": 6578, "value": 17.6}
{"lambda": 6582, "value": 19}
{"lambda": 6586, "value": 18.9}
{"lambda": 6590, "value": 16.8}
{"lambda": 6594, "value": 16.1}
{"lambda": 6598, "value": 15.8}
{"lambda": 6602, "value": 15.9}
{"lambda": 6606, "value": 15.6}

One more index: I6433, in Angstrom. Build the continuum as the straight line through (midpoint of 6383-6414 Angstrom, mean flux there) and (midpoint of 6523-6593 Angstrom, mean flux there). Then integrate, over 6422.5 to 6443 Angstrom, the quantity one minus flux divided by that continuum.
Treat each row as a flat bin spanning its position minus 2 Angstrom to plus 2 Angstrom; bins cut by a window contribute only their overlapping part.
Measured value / 0.1 Angstrom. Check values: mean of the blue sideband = 16.1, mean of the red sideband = 17.1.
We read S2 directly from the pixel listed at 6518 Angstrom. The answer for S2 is 16.5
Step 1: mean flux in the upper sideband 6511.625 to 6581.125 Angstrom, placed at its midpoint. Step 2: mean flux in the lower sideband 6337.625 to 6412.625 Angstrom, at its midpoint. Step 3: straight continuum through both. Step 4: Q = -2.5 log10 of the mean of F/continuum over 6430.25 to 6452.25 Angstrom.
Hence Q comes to 0.00 mag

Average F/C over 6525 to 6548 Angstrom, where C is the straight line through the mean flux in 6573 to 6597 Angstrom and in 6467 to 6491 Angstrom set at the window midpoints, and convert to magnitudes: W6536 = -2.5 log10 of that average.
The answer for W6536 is 0.02 mag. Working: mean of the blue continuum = 16.8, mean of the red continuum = 17.5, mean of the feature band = 16.9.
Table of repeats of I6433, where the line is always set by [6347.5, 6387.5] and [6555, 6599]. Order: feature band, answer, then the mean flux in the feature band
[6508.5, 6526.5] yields 0.0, 16.6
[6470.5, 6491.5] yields -0.4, 16.8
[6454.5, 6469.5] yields -0.2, 16.5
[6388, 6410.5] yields 0.0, 16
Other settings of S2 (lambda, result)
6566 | 16.6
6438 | 16.3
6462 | 16.9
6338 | 15.3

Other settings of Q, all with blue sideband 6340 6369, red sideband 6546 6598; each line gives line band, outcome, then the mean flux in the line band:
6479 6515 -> 0.02 mag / 16.3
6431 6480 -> -0.01 mag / 16.5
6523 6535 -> 0.02 mag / 16.5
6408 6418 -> 0.00 mag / 16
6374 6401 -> -0.02 mag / 16.1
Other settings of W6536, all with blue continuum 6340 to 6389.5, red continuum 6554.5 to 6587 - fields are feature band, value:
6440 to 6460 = 0.018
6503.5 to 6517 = 0.008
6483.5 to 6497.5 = 0.041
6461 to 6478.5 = -0.026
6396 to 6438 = 0.004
